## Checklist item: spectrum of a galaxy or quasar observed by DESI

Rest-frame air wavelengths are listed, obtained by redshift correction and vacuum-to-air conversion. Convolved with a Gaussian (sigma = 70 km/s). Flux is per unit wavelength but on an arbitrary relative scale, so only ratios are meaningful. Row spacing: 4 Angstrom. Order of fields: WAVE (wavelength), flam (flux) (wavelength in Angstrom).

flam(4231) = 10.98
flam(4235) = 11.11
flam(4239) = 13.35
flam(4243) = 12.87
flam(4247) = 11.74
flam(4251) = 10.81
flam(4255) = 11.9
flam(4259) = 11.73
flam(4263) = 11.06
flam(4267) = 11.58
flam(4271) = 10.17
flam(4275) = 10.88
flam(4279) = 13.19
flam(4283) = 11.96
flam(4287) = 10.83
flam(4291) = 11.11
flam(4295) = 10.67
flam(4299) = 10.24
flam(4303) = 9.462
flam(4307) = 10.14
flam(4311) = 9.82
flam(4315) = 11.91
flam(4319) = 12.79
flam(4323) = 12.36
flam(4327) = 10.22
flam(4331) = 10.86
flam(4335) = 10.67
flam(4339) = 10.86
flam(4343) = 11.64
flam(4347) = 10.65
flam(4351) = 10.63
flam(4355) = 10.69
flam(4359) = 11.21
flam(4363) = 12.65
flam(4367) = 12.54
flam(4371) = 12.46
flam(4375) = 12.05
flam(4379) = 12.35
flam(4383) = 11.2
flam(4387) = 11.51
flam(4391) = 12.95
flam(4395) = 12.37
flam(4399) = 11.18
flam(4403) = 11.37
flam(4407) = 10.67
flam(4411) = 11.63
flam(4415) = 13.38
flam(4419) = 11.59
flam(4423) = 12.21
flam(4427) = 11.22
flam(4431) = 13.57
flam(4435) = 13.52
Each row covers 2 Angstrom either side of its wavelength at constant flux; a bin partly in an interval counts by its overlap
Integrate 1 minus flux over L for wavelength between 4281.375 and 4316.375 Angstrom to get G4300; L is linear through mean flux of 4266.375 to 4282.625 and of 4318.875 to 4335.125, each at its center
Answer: 2.3 Angstrom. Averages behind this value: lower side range 11.5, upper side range 11.3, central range 10.6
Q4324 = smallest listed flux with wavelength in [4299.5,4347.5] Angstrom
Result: 9.462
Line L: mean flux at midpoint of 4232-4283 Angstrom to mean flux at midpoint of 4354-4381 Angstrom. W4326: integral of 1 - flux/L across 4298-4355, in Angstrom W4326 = 4.9 Angstrom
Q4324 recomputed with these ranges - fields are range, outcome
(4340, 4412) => 10.63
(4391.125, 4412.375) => 10.67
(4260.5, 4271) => 10.17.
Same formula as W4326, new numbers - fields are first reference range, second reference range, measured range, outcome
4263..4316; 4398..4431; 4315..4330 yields -0.8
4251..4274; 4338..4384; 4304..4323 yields 0.4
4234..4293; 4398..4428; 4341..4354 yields 0.8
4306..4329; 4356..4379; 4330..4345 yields 0.8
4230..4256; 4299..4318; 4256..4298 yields -0.7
